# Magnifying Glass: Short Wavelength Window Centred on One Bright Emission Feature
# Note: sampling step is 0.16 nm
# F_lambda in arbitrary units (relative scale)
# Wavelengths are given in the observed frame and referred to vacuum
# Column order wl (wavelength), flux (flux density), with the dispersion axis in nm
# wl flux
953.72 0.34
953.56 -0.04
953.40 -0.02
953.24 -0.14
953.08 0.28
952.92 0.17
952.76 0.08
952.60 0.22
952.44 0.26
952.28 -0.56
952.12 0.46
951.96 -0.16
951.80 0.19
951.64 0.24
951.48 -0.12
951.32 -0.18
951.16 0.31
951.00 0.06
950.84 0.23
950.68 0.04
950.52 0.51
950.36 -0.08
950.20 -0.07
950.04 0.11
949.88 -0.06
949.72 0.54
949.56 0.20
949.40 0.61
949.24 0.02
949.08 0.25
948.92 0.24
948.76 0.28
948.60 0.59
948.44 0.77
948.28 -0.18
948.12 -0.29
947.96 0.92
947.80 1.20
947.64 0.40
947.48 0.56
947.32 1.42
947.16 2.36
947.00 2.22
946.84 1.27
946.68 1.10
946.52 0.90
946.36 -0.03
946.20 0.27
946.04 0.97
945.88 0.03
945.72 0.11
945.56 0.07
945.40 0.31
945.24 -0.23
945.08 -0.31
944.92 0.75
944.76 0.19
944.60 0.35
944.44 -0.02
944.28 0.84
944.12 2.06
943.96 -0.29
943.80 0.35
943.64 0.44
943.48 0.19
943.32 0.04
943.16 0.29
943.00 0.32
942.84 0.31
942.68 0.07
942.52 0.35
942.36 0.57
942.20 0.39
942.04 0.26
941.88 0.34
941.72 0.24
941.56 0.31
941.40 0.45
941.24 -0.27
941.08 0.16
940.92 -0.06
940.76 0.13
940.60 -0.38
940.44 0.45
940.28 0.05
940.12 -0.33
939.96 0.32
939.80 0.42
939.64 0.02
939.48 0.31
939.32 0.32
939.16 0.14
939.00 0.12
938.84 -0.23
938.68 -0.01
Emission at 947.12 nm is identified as [O III] 5007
